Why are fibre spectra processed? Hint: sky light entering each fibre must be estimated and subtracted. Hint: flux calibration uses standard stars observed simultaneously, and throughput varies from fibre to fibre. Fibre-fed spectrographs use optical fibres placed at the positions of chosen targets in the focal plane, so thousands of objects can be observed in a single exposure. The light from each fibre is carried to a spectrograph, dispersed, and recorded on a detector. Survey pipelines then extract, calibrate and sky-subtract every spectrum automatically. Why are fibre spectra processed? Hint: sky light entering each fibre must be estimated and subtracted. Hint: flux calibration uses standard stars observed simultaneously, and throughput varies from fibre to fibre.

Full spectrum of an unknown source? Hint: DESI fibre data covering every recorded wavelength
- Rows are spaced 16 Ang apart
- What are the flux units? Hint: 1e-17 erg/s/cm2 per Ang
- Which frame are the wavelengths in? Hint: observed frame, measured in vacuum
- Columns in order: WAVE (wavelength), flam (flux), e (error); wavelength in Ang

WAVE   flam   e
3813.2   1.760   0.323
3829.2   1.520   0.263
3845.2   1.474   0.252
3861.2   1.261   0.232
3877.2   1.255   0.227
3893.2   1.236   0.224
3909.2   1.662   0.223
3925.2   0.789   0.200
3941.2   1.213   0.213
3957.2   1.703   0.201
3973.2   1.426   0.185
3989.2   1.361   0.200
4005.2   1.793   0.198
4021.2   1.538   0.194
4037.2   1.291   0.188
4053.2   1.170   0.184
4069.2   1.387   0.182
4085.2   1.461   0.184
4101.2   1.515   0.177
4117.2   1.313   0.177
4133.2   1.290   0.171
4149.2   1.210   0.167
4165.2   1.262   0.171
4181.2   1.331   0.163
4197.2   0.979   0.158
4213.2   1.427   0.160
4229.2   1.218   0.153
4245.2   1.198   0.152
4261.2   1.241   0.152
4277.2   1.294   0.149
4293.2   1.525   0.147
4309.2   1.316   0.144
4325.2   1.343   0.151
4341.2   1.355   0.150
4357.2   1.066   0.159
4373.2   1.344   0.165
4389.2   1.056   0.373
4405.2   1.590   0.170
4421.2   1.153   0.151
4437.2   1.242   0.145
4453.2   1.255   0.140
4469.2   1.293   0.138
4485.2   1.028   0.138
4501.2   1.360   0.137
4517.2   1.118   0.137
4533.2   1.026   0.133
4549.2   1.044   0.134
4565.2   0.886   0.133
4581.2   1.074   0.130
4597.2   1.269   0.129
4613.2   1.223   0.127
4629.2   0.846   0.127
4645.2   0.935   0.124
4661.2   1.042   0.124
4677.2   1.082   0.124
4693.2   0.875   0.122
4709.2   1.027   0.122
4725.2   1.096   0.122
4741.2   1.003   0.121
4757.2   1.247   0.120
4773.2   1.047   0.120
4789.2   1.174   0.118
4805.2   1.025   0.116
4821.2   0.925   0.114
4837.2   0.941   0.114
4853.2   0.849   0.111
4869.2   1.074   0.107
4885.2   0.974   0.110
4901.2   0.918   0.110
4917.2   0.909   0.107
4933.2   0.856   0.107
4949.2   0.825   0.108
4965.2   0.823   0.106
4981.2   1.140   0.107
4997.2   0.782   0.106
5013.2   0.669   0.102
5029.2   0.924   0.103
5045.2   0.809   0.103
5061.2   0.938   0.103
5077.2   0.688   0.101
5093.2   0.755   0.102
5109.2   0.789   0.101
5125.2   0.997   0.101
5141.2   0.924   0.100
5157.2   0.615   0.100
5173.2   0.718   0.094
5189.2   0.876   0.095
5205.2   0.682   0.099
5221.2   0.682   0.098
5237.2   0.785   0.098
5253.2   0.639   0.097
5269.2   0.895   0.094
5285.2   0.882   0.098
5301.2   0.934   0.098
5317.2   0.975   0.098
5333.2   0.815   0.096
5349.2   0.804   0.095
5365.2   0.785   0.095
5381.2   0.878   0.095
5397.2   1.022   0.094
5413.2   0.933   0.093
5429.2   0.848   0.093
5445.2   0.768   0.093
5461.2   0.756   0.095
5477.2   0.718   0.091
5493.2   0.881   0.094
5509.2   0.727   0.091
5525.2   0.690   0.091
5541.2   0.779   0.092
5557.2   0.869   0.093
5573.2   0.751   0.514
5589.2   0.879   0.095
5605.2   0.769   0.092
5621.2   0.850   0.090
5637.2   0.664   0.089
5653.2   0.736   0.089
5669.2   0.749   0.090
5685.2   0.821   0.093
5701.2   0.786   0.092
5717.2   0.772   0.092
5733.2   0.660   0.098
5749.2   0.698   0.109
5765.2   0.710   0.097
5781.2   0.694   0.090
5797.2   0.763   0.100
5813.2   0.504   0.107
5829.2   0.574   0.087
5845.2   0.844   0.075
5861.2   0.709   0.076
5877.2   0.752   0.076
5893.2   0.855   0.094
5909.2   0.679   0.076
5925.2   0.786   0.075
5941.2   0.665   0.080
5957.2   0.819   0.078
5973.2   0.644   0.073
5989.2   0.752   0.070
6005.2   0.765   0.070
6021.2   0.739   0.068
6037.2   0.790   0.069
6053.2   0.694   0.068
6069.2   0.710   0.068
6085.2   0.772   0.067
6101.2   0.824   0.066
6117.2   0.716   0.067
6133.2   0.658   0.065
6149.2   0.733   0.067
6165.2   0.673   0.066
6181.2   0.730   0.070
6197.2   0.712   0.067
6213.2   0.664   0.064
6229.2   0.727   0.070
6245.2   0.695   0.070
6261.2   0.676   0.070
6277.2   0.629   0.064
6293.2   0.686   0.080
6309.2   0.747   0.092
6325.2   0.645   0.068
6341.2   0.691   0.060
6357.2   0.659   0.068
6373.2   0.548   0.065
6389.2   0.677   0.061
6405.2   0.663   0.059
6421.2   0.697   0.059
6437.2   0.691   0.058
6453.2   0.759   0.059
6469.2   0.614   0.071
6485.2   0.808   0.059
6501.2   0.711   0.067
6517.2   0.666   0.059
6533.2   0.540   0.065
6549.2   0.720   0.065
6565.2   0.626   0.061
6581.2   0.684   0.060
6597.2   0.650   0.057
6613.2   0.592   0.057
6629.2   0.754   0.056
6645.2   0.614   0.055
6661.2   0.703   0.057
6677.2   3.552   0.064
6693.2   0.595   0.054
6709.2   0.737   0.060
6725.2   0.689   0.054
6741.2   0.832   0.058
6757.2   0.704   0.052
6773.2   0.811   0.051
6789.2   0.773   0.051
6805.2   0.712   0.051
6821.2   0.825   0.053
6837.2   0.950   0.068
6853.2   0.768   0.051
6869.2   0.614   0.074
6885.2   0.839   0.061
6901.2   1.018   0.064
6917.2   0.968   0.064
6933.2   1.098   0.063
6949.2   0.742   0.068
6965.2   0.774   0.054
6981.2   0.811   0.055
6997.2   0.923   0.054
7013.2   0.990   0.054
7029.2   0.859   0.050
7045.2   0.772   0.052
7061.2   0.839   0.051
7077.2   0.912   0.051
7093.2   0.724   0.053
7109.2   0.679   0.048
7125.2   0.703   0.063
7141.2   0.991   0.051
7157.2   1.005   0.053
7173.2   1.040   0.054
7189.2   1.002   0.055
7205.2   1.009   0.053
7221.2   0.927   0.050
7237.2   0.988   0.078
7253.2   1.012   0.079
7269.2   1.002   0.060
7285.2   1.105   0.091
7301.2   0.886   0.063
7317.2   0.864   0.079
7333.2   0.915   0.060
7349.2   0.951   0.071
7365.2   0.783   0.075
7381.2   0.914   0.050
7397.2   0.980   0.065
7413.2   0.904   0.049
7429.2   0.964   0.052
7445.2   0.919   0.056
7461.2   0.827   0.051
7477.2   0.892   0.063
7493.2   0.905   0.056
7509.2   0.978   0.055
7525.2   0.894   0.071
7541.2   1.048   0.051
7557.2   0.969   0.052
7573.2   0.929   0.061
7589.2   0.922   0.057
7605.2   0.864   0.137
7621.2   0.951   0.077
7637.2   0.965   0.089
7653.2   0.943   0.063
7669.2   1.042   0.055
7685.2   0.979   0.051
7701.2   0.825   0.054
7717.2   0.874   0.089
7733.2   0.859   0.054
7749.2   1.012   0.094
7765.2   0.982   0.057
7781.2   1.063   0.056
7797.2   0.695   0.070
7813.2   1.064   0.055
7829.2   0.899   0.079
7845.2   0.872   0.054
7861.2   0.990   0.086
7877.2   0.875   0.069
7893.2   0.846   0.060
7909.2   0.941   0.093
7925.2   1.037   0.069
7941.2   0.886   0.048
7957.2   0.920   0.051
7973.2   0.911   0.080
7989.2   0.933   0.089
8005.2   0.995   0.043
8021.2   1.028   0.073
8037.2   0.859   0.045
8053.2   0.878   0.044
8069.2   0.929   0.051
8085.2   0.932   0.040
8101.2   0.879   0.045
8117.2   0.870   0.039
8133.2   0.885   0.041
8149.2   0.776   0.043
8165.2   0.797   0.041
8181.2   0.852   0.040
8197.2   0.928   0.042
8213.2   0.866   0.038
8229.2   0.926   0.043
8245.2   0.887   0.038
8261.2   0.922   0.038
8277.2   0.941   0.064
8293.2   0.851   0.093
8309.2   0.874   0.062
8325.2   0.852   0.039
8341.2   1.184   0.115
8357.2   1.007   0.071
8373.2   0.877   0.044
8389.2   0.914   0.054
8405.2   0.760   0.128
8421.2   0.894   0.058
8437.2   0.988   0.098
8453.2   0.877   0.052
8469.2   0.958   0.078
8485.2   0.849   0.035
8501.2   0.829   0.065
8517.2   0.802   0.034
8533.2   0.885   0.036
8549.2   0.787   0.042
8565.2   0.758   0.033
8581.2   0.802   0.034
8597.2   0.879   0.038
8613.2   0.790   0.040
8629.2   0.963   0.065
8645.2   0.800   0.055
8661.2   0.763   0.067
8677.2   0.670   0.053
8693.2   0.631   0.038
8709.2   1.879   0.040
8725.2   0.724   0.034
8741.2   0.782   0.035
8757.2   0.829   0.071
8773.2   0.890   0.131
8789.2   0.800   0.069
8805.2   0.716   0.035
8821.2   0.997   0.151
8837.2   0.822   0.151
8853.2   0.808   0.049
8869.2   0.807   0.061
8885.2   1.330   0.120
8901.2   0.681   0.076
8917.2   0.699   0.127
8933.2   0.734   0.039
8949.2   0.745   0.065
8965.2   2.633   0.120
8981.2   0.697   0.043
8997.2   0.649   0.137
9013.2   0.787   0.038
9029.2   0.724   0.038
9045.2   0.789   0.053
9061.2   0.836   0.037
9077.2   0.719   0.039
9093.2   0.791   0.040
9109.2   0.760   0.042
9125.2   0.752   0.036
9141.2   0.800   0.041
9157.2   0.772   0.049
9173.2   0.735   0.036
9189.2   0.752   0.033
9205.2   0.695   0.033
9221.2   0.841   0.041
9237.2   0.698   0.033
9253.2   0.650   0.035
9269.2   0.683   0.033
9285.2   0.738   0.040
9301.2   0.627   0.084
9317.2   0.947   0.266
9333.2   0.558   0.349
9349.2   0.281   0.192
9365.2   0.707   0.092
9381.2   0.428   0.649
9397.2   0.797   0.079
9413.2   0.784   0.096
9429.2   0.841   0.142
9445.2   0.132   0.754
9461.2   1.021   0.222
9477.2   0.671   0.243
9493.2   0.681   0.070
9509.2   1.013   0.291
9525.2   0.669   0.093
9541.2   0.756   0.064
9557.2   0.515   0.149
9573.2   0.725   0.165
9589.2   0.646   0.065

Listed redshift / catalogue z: 0.79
